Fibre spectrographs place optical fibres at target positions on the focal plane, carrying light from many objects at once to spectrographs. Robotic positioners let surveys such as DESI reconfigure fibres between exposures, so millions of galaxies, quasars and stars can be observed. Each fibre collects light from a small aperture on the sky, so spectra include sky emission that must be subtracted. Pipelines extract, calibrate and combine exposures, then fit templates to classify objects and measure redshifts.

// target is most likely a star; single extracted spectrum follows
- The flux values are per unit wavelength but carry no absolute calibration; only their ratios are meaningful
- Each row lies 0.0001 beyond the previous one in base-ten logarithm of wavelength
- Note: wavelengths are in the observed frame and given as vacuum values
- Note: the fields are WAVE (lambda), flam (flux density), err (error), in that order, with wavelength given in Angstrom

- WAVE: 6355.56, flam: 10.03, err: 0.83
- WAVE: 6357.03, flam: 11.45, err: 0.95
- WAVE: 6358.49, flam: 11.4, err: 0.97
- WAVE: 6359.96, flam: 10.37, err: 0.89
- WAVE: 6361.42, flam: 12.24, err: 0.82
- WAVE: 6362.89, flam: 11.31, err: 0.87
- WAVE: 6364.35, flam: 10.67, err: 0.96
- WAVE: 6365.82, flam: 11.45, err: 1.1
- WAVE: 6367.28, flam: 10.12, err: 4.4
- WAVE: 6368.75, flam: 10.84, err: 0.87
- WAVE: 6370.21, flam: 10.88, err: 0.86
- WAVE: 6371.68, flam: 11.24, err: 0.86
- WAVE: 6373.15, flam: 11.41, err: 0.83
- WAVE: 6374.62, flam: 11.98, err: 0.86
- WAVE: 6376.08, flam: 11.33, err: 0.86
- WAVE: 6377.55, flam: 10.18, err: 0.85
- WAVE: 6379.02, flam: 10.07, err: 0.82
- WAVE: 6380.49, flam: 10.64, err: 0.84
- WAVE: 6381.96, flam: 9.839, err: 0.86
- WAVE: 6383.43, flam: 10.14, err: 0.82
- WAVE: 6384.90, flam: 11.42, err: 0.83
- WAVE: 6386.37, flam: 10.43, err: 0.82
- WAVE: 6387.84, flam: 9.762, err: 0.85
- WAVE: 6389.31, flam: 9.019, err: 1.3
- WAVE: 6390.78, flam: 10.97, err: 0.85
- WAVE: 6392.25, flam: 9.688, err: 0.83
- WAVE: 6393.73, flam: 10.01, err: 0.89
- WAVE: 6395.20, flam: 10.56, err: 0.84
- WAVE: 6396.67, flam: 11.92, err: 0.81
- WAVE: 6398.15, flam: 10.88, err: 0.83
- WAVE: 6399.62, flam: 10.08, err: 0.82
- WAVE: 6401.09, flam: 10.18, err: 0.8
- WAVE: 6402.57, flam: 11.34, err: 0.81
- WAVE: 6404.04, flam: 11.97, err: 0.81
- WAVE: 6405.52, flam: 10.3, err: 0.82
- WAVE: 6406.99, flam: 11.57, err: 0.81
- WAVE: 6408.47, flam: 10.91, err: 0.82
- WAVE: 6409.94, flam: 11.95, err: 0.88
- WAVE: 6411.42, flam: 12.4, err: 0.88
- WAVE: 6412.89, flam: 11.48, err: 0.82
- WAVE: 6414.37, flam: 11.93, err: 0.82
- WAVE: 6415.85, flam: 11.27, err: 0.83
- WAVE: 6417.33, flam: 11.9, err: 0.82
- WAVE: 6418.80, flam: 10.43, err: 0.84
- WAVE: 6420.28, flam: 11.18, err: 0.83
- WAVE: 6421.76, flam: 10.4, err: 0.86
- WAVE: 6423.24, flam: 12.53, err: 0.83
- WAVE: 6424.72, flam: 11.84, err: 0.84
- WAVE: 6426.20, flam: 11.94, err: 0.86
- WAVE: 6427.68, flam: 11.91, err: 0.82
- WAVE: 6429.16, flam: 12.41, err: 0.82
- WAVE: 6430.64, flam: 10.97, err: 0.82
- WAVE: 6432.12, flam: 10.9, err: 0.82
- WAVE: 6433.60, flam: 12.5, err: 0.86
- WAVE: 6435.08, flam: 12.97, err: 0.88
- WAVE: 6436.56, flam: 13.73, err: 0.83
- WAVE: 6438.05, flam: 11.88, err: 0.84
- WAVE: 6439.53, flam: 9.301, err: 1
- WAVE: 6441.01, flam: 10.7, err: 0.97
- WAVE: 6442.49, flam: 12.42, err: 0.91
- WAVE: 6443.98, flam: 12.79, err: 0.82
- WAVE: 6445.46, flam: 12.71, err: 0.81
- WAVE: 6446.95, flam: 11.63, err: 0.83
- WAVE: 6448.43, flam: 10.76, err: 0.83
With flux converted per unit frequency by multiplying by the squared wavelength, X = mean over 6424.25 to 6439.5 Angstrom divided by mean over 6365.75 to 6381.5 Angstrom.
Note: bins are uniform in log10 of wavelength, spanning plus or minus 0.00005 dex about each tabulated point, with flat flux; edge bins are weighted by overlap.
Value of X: 1.1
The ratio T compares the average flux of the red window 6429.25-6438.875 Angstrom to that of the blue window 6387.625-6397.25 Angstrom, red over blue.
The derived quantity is 1.2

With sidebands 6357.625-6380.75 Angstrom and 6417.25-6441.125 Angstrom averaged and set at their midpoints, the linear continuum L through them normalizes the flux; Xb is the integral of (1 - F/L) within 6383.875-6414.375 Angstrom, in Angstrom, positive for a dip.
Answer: 1.3 Angstrom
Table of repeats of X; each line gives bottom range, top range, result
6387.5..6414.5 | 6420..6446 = 1.10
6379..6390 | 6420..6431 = 1.16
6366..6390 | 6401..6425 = 1.09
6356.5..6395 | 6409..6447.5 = 1.12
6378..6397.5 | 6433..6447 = 1.19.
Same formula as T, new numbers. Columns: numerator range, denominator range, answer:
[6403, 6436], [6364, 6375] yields 1.05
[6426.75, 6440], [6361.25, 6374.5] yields 1.07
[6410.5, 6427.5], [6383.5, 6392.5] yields 1.13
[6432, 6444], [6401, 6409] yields 1.07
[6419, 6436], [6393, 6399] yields 1.09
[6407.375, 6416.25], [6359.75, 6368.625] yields 1.06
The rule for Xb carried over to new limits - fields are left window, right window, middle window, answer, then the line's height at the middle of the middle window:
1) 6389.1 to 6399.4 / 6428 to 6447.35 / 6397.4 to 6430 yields -0.8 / 11.1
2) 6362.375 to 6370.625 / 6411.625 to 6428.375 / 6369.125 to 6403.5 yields 1.6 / 11.1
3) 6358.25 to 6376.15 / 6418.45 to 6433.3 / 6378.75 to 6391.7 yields 1.2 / 11.3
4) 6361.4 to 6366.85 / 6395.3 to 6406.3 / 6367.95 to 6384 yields 0.5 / 11.1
